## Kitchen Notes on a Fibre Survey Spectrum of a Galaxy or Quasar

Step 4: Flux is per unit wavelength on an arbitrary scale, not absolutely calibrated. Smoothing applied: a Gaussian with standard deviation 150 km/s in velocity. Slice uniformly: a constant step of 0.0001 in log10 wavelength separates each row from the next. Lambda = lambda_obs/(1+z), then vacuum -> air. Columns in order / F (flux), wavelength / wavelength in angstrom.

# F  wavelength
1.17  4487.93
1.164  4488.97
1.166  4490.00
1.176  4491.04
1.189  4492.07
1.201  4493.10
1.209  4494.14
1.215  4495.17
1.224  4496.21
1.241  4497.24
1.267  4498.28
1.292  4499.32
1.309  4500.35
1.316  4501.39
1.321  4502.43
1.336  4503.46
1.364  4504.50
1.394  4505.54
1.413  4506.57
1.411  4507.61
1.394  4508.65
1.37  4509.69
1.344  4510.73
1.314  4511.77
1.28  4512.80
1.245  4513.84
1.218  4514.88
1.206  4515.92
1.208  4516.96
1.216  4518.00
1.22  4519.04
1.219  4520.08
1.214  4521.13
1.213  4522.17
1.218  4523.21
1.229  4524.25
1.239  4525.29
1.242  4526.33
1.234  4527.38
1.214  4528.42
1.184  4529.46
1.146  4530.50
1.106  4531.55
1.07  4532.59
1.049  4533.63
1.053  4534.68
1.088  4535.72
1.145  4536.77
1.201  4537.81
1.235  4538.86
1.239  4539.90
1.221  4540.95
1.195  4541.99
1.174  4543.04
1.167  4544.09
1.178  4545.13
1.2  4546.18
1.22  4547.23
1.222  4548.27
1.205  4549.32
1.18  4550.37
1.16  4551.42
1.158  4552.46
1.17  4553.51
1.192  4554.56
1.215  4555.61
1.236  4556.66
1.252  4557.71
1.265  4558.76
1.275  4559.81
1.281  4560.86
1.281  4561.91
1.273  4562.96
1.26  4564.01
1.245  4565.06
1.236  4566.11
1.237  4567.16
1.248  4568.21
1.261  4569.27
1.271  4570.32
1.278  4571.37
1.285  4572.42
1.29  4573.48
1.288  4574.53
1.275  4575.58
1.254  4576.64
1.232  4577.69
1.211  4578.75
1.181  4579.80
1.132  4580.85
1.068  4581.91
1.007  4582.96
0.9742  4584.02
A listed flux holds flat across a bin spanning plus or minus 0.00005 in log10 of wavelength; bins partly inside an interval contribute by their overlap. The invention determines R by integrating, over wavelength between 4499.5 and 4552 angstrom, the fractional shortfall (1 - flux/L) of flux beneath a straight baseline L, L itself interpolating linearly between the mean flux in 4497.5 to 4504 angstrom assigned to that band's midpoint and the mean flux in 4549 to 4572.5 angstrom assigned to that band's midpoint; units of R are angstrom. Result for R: 1.9 angstrom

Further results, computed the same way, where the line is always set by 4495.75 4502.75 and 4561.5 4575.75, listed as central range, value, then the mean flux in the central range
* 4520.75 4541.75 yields 1.6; 1.18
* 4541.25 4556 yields 1.0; 1.19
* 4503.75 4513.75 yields -0.6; 1.36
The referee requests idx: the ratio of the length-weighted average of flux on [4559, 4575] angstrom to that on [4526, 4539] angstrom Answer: 1.10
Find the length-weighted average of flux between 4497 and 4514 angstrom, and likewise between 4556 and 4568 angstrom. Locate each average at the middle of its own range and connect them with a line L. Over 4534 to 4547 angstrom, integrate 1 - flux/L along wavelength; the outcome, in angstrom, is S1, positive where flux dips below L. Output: 1.1 angstrom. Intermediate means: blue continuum 1.33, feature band 1.17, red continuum 1.26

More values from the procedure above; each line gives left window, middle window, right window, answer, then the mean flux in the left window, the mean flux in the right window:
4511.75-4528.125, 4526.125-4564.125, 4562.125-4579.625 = 1.5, 1.23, 1.26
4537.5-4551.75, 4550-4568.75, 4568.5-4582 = -0.2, 1.2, 1.24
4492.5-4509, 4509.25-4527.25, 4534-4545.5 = 0.0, 1.31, 1.17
